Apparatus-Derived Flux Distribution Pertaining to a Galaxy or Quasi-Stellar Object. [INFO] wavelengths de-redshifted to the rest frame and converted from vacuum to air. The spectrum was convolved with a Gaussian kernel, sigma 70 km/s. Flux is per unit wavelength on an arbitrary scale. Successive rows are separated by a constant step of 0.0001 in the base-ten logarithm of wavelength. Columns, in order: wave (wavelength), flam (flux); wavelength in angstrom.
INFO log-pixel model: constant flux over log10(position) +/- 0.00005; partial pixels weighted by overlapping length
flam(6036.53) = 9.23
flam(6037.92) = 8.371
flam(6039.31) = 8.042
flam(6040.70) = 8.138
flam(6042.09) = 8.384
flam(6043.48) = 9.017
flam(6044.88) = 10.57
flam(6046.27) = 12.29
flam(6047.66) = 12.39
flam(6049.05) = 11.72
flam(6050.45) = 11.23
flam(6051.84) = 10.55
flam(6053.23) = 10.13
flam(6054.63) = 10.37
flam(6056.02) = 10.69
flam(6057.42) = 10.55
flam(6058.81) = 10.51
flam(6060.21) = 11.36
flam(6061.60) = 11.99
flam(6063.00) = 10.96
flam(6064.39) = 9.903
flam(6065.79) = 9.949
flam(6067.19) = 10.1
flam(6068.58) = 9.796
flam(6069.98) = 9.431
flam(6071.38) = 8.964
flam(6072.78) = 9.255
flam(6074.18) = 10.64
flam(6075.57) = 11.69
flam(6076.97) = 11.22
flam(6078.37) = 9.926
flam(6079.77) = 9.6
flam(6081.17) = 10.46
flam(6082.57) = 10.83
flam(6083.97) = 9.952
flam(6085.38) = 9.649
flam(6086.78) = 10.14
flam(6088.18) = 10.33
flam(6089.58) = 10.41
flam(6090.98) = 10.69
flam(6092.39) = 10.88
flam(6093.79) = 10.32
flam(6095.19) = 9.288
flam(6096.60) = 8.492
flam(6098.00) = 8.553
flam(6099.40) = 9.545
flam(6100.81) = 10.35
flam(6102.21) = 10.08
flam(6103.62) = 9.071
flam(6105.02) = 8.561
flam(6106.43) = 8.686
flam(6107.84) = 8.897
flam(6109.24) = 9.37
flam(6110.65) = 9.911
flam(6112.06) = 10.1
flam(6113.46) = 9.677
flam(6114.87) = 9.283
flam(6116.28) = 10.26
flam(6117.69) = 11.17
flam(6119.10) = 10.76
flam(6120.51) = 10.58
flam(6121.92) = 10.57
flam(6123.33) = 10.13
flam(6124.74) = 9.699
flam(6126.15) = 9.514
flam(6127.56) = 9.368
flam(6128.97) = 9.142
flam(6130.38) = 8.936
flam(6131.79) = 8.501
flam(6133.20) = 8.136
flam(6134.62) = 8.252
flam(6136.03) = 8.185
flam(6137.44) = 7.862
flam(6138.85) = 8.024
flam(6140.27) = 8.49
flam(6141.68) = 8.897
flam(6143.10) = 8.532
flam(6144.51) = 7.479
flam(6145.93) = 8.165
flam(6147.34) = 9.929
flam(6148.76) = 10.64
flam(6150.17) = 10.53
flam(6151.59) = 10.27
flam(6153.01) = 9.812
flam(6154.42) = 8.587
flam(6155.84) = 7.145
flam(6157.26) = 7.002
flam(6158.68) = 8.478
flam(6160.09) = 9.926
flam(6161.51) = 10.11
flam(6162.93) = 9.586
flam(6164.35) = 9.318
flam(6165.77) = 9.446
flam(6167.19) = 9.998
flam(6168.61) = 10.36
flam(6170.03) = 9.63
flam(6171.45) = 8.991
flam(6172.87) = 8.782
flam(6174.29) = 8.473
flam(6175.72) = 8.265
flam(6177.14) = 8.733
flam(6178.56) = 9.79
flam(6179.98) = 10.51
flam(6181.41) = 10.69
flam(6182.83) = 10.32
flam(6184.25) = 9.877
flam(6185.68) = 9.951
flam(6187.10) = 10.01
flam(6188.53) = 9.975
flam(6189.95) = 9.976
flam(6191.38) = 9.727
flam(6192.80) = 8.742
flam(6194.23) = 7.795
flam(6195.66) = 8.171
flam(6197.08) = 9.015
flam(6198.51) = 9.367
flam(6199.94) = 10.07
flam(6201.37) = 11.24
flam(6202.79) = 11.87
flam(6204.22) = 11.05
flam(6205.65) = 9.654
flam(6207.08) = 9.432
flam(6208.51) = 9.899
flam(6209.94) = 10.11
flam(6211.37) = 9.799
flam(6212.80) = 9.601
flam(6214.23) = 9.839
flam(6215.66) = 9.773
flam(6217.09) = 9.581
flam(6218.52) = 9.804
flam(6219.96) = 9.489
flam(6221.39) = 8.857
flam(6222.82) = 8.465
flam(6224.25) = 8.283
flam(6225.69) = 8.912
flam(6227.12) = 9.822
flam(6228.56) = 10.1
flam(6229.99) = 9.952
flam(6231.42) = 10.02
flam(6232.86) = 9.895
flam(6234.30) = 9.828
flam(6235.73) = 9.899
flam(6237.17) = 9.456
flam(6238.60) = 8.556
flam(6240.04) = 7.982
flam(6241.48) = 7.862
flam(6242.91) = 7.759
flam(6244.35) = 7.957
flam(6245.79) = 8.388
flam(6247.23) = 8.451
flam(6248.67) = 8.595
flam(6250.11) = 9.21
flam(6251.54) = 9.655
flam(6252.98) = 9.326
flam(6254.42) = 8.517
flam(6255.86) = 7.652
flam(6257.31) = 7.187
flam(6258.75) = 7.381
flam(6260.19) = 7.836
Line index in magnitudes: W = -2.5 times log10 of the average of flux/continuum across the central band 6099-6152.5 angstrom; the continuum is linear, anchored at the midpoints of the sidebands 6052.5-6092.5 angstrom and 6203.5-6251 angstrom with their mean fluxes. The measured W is 0.07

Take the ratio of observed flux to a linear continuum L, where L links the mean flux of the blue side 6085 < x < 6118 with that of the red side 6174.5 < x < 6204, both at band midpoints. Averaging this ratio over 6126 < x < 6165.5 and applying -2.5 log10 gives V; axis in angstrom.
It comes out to 0.10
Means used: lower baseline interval 9.72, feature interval 8.89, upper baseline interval 9.71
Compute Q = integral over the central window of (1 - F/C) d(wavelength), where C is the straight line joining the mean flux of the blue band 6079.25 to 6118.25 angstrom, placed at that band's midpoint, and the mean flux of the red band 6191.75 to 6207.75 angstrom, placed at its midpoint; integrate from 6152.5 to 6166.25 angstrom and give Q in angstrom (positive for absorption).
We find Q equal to 1.1 angstrom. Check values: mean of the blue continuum 9.8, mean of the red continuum 9.68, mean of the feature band 8.92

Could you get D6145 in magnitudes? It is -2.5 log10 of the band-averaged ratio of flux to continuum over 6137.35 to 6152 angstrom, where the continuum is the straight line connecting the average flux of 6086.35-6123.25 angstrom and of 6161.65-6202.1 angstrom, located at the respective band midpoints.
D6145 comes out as 0.08 mag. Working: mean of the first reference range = 9.85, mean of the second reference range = 9.54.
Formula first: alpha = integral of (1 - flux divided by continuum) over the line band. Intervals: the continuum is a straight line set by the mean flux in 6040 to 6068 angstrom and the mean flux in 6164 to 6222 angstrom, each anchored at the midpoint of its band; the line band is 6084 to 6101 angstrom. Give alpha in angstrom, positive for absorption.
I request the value 0.7 angstrom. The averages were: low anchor 10.5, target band 9.87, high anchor 9.66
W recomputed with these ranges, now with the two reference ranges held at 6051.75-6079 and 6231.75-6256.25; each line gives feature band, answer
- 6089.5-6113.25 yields 0.055 mag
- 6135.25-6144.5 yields 0.176 mag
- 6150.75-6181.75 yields 0.028 mag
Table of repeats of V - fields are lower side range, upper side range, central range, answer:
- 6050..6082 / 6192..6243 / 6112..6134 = 0.036 mag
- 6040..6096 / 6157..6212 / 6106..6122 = 0.014 mag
